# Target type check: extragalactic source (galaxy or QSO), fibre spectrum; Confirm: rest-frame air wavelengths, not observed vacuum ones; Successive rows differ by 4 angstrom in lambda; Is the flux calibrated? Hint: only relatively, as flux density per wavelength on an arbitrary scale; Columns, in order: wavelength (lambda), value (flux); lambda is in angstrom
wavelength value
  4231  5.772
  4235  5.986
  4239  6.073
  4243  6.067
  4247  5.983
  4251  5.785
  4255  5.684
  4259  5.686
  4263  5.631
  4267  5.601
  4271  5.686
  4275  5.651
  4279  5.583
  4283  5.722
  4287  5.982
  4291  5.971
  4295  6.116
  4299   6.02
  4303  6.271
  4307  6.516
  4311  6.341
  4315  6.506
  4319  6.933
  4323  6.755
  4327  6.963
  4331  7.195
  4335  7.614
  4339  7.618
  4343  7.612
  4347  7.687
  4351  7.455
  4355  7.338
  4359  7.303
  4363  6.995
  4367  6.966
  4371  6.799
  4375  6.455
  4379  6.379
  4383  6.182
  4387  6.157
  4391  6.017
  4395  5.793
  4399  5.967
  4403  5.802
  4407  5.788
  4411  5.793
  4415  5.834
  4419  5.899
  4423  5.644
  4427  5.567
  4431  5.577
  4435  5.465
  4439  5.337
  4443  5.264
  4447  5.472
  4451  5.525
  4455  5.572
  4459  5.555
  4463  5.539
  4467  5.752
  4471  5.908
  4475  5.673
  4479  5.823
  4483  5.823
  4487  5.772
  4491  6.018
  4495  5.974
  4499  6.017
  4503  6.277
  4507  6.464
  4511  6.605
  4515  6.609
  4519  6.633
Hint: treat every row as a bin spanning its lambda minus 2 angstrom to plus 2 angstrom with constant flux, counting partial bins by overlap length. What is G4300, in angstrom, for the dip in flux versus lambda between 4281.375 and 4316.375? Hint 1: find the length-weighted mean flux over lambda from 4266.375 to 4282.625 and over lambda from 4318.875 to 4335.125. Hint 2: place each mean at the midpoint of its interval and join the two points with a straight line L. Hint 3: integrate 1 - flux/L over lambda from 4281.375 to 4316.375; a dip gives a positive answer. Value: 0.8 angstrom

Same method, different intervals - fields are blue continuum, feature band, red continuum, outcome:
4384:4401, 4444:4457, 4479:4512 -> 1.17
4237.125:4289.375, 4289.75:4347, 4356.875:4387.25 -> -4.95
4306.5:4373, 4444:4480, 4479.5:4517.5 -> 4.23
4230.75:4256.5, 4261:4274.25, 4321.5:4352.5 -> 1.38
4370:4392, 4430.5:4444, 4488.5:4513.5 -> 1.88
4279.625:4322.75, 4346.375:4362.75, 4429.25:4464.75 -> -3.89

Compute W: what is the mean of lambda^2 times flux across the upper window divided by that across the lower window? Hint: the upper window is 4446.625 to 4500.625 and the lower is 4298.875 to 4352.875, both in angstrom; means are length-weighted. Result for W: 0.88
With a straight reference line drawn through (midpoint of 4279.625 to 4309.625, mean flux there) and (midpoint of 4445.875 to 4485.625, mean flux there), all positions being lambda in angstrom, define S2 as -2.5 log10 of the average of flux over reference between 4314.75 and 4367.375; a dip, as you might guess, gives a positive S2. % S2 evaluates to -0.21 mag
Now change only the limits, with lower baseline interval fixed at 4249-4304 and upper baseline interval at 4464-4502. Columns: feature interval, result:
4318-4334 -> -0.201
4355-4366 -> -0.224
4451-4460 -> 0.057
